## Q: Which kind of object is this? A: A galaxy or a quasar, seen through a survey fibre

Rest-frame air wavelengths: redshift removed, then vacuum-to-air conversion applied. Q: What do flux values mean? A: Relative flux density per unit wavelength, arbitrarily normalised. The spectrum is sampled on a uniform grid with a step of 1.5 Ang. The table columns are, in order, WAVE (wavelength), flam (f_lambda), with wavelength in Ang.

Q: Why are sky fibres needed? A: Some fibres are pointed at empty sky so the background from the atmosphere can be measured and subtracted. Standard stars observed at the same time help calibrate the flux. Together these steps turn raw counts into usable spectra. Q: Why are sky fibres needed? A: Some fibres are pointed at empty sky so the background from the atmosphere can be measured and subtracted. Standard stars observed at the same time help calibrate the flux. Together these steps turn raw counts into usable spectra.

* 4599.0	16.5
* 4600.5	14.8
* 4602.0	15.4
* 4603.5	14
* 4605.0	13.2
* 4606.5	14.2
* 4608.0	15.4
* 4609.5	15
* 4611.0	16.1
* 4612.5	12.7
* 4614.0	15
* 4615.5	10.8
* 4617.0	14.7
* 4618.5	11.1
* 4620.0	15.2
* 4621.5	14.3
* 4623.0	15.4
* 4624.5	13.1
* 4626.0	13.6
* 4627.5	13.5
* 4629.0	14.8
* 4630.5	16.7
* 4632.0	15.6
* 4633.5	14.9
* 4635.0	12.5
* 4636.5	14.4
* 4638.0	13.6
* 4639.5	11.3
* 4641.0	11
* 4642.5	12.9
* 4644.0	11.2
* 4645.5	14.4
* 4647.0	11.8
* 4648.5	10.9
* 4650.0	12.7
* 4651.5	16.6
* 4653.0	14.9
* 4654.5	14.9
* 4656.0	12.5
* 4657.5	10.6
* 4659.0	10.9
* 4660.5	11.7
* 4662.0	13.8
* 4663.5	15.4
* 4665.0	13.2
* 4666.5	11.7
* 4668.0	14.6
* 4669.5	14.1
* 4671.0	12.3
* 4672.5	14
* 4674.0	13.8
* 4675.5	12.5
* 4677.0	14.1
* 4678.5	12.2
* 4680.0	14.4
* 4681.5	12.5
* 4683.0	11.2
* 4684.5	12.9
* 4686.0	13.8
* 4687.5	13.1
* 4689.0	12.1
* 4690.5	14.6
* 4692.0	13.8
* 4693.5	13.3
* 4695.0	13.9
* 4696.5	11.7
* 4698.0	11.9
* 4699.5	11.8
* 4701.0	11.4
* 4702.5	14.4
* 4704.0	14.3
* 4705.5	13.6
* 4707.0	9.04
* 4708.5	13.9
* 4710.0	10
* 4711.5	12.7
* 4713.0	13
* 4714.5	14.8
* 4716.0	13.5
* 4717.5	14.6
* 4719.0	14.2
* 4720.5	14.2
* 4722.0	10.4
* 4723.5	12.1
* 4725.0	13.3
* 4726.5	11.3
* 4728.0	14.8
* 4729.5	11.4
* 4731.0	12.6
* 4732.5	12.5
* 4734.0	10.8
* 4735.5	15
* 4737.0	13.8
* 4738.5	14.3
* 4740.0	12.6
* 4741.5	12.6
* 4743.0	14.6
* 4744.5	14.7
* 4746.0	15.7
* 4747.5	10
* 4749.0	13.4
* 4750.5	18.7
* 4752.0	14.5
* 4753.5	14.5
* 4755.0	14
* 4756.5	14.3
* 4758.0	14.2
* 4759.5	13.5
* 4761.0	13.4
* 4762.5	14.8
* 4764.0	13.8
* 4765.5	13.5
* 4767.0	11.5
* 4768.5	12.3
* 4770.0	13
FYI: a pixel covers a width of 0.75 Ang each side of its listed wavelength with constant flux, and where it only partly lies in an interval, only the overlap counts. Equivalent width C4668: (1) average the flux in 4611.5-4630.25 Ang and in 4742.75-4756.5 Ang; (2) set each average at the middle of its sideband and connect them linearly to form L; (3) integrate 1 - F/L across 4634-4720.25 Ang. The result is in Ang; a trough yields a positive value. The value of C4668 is 6.5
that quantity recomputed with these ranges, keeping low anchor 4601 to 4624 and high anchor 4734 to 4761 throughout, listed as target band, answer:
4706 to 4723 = 1.6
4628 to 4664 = 2.1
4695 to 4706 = 1.0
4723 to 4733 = 1.0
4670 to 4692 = 1.5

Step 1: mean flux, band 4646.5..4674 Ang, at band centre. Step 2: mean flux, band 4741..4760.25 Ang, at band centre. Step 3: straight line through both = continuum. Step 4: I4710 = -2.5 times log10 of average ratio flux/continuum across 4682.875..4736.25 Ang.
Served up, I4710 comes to 0.07 mag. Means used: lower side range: 13.2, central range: 12.9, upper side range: 14.2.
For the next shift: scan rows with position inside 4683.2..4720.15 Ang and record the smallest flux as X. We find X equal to 9.04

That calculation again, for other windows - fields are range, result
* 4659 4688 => 10.9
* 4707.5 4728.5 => 10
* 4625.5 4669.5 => 10.6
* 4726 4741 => 10.8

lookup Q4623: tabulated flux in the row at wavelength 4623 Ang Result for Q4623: 15.4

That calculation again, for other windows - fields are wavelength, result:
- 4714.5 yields 14.8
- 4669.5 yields 14.1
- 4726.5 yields 11.3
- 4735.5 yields 15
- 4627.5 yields 13.5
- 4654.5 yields 14.9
